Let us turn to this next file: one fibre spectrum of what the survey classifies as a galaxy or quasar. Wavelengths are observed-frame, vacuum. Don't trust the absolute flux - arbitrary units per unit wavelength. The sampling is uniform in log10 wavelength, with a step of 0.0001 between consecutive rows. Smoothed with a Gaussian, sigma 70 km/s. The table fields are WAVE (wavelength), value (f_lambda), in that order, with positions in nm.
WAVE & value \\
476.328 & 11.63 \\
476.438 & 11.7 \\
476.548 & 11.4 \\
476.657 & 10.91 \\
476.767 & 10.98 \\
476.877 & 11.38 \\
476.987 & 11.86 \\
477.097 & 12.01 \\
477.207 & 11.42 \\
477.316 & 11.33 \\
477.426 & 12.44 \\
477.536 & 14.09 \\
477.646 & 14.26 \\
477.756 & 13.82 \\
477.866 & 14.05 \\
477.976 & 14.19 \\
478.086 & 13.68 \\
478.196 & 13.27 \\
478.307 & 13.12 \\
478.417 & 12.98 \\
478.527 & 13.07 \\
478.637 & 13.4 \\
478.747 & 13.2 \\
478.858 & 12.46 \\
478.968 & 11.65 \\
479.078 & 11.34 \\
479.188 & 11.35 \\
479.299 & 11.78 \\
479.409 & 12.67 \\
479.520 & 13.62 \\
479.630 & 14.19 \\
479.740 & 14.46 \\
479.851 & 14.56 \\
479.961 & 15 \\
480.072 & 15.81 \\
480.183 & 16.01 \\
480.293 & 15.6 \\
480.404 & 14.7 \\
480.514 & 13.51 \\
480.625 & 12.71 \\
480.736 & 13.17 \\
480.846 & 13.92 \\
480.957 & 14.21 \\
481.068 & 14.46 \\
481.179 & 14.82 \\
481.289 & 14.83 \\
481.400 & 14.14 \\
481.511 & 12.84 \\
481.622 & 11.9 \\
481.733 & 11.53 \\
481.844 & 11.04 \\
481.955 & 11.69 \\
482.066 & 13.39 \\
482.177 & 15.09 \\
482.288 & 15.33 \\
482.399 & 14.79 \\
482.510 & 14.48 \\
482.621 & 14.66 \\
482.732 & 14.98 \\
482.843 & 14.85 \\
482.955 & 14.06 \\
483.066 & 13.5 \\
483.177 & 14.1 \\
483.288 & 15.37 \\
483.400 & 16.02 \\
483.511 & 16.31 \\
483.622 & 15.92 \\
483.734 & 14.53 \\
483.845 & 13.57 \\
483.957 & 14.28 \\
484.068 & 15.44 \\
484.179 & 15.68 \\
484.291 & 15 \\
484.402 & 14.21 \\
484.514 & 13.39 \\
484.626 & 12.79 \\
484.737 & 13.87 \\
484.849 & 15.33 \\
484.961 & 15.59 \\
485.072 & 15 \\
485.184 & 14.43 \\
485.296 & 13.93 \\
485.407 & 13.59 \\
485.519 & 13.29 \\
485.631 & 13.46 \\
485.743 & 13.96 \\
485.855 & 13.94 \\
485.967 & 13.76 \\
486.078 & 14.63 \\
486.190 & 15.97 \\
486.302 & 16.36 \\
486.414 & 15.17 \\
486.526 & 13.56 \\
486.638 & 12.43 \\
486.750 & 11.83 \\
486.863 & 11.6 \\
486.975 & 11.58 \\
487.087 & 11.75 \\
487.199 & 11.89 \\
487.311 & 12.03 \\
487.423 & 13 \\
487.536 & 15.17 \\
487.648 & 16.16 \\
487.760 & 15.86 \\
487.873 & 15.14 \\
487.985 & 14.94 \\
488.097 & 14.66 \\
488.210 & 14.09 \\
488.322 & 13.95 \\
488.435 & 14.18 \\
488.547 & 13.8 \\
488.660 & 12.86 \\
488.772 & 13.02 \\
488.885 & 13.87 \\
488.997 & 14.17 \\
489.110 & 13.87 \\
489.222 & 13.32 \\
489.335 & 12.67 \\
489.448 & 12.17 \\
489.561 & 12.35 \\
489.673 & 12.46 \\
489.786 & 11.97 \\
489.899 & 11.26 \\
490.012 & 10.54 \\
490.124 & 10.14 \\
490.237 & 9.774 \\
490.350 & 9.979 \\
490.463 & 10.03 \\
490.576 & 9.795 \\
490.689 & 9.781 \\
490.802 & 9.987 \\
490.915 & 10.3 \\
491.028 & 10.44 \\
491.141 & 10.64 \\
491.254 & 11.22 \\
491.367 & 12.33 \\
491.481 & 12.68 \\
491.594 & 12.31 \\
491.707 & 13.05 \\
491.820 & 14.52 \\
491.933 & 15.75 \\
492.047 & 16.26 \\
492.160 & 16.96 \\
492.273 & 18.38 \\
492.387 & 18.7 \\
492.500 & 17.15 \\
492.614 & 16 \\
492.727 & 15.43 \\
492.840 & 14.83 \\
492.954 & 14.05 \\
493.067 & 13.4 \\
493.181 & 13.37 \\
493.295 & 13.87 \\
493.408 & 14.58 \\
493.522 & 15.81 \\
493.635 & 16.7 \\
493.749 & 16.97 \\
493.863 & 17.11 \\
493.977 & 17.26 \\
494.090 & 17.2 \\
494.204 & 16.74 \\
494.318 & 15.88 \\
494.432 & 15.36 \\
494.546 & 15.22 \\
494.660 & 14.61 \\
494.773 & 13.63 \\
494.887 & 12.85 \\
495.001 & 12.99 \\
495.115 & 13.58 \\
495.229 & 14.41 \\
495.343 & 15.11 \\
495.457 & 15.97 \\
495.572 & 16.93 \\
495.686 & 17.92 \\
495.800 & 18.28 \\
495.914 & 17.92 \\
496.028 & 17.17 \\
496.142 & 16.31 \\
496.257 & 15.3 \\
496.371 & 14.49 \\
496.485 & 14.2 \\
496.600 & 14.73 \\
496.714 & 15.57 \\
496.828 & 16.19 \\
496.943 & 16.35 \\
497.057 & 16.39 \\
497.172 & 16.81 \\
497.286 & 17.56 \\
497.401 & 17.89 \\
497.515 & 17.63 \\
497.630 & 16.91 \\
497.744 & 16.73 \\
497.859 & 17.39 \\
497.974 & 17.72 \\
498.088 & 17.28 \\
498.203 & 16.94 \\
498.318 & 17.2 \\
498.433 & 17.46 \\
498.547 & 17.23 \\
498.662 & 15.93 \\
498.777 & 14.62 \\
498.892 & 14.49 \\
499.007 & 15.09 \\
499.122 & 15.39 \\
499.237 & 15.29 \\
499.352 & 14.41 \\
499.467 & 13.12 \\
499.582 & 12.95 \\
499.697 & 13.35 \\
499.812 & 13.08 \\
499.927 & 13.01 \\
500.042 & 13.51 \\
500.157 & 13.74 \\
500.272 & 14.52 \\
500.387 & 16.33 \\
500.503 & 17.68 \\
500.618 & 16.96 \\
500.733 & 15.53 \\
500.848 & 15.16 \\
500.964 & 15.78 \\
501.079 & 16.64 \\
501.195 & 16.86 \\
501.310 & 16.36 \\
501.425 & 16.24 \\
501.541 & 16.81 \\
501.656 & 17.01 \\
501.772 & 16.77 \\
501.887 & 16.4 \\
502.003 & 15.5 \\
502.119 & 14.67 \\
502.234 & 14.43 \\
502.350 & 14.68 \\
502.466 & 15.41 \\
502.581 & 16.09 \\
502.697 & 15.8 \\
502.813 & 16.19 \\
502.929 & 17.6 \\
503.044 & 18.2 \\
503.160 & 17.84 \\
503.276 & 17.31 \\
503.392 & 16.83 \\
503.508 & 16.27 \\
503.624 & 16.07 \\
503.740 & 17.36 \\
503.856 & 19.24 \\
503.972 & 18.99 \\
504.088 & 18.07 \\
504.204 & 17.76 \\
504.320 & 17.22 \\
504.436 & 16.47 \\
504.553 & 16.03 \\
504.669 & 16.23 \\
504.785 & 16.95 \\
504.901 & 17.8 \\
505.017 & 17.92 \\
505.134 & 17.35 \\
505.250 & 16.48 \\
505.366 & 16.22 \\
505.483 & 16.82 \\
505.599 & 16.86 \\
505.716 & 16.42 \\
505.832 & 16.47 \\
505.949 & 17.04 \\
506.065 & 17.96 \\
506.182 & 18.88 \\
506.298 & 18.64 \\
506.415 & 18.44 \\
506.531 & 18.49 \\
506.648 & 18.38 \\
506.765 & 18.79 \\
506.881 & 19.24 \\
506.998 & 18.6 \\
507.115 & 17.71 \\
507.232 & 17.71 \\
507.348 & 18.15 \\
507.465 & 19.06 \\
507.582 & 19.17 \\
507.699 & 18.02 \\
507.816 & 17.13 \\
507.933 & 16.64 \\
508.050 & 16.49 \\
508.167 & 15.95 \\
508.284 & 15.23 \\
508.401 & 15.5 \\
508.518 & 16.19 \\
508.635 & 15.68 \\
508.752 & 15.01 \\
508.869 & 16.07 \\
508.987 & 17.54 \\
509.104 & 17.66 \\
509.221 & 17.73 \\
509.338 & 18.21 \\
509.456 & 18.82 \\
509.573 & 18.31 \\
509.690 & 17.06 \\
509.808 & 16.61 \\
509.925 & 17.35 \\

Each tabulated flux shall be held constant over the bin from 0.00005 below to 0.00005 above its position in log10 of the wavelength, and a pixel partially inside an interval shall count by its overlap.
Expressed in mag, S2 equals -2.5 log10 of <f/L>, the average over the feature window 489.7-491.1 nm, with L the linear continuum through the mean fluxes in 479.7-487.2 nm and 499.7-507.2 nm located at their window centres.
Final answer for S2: 0.40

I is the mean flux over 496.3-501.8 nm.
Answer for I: 15.8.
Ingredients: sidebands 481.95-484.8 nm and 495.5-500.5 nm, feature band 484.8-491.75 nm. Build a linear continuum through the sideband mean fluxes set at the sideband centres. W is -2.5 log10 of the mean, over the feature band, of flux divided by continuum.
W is 0.16 mag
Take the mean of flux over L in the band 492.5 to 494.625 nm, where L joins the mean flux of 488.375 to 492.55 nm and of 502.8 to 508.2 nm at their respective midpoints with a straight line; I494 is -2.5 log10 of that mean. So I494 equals -0.13 mag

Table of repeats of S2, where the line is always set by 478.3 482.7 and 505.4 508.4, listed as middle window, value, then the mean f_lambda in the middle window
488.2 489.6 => 0.11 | 13.4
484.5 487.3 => 0.06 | 13.7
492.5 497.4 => 0.01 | 15.6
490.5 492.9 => 0.13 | 13.6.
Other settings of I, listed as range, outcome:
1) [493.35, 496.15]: 15.9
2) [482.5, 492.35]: 13.5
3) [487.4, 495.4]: 13.8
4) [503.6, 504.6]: 17.5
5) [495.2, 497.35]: 16.2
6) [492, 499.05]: 16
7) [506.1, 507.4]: 18.5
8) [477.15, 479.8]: 13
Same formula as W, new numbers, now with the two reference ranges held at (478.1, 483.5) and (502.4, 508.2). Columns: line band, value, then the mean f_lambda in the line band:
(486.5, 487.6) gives 0.18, 12.5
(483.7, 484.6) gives -0.01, 14.5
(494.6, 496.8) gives 0.04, 15.4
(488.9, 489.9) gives 0.17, 12.8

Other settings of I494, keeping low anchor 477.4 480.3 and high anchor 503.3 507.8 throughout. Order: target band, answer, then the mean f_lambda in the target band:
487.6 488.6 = 0.015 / 14.7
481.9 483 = -0.019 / 14.3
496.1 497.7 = 0.009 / 16.2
